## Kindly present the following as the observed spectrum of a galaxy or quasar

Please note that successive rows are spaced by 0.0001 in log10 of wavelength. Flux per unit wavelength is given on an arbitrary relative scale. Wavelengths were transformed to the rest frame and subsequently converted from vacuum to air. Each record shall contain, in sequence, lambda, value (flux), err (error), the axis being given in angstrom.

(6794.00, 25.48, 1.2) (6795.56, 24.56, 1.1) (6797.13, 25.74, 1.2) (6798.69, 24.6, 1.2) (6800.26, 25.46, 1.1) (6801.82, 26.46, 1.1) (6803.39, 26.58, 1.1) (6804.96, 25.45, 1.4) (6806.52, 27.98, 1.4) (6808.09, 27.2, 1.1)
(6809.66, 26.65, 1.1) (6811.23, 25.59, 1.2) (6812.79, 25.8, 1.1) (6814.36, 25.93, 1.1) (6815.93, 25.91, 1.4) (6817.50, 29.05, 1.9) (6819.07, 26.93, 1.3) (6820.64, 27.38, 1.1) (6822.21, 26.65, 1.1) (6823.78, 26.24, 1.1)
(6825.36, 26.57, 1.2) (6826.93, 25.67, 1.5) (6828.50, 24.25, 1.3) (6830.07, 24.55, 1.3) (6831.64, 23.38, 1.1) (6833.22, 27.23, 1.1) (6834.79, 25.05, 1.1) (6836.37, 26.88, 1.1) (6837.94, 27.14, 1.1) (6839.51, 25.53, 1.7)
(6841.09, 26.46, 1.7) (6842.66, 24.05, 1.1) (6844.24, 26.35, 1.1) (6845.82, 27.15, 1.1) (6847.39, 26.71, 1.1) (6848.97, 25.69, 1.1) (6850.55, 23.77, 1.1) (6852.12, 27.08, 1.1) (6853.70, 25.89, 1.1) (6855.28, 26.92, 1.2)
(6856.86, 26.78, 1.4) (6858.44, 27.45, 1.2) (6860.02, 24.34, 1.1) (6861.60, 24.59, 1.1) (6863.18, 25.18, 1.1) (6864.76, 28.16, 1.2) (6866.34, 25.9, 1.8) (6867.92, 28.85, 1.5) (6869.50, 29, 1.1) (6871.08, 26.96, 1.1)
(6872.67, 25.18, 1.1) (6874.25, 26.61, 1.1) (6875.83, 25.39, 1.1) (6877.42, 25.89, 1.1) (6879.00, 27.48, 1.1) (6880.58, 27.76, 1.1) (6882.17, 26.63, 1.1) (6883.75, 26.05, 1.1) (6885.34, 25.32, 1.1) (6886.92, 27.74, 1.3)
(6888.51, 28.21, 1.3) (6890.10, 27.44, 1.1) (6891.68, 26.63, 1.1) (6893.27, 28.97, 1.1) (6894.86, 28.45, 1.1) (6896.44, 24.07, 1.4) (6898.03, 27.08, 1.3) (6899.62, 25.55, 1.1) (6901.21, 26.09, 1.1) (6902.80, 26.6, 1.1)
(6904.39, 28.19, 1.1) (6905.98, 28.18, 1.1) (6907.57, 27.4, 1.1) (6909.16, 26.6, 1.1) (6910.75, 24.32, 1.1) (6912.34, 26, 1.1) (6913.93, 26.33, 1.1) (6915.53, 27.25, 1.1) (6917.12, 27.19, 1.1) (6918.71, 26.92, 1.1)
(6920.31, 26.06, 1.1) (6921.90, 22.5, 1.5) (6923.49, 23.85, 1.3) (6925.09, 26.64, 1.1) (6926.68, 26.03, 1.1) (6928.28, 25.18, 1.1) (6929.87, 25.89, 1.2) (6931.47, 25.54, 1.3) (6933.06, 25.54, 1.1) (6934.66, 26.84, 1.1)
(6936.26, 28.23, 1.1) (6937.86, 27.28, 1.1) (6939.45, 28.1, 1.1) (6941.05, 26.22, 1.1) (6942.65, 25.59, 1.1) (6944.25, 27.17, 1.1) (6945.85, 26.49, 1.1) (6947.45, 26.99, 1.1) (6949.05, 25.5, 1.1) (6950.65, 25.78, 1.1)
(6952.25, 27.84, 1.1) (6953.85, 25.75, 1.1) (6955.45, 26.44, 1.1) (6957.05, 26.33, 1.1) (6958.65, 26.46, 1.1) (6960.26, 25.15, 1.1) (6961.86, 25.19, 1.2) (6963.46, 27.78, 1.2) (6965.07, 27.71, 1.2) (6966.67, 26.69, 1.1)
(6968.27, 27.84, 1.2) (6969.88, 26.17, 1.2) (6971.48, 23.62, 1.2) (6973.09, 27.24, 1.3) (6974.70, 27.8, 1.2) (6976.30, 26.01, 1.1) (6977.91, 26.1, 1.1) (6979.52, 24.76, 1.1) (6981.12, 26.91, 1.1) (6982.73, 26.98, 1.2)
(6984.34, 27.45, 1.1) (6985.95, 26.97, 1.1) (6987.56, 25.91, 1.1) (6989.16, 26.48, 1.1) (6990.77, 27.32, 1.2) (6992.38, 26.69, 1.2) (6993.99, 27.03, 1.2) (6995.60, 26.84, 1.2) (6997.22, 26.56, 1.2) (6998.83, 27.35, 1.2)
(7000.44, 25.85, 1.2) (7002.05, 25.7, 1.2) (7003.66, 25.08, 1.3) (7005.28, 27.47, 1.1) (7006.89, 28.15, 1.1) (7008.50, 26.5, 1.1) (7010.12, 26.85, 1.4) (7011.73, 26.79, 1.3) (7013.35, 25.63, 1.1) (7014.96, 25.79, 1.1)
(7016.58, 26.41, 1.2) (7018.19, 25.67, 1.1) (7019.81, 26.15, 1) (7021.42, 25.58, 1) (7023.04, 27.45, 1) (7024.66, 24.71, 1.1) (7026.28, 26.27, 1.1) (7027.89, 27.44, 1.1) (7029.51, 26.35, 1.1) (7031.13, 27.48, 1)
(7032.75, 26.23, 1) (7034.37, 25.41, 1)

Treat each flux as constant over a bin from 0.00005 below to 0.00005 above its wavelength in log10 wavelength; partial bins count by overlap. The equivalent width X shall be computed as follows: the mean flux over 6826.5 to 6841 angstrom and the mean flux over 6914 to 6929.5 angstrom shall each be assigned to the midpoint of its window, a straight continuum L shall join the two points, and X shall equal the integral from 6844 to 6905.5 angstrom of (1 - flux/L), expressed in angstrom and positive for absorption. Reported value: -2.3 angstrom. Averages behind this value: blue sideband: 25.6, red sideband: 25.8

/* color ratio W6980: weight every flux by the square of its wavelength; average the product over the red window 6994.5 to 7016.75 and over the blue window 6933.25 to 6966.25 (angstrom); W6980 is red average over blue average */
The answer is 1.01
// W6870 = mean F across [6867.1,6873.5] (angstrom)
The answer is 27.5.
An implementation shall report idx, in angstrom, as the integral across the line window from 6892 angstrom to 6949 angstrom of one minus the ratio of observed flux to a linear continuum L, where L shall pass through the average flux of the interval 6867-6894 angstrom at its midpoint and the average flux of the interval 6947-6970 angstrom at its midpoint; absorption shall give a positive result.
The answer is 0.7 angstrom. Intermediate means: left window 27.1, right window 26.5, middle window 26.4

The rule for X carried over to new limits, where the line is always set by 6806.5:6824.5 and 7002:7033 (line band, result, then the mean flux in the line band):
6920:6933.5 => 0.7 angstrom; 25.2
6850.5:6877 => 0.2 angstrom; 26.4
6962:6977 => -0.1 angstrom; 26.7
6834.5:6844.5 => 0.3 angstrom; 25.9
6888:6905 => -0.3 angstrom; 27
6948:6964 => 0.2 angstrom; 26.2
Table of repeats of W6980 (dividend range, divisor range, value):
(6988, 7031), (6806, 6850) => 1.07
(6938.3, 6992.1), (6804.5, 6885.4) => 1.04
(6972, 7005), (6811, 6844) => 1.07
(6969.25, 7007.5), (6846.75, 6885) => 1.04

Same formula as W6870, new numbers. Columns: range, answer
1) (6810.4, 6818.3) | 26.5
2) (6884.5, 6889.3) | 27.1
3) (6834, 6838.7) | 26.4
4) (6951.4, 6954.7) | 26.8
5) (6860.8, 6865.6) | 26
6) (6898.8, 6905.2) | 26.6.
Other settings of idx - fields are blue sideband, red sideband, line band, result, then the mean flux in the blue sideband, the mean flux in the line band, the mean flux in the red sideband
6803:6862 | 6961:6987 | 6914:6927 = 0.3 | 26.1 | 25.8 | 26.6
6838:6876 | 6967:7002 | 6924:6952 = 0.0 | 26.3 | 26.4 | 26.5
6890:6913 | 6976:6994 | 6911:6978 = 0.9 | 26.8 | 26.3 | 26.5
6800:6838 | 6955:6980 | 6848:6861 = 0.1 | 26.2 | 26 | 26.3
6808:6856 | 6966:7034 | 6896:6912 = -0.1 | 26.1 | 26.4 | 26.5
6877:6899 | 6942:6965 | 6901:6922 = 0.2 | 27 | 26.5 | 26.4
